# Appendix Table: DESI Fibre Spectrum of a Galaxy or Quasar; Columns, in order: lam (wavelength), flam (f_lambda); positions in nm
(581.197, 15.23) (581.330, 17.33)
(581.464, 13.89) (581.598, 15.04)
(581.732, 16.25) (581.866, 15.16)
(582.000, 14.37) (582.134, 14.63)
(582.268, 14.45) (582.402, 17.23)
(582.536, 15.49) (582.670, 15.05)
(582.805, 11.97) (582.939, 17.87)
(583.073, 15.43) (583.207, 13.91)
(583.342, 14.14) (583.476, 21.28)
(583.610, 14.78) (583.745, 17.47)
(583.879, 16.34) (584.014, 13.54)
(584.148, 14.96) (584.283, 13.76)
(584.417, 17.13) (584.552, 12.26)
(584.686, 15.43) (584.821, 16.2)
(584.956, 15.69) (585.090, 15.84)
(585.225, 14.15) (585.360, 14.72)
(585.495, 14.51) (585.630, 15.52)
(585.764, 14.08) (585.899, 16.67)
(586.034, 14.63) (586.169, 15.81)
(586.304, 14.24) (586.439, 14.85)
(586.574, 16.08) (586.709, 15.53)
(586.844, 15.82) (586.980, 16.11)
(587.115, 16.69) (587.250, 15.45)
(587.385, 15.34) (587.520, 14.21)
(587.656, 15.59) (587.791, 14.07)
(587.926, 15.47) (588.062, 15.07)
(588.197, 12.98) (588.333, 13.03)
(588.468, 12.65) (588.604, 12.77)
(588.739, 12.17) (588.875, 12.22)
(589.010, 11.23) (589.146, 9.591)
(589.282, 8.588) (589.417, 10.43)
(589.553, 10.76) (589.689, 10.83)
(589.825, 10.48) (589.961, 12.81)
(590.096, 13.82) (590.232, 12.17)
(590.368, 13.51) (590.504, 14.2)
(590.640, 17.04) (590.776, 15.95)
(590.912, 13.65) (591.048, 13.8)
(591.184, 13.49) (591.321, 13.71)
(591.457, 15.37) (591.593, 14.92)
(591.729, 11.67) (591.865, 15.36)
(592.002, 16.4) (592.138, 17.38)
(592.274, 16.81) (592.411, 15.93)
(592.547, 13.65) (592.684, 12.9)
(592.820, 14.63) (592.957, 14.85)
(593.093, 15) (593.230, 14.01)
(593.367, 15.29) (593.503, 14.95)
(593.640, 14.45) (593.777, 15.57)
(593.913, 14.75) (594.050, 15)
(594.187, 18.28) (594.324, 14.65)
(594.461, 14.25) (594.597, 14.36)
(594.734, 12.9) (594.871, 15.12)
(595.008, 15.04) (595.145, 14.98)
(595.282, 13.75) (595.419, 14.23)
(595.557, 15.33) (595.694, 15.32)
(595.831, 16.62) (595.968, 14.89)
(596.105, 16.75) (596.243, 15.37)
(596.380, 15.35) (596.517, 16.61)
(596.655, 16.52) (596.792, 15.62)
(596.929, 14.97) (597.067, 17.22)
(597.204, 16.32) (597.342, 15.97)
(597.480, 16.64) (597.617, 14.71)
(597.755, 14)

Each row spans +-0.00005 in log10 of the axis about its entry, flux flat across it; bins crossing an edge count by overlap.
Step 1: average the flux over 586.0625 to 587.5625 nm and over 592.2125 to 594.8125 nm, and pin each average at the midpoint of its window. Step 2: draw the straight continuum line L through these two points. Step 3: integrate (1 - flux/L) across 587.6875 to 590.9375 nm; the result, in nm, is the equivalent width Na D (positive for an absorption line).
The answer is 0.53 nm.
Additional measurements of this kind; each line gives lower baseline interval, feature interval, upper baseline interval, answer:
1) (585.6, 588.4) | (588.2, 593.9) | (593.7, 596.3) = 0.56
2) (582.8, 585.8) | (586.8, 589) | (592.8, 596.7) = 0.15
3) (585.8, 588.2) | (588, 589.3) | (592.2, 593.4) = 0.26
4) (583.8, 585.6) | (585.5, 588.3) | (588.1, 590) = -0.42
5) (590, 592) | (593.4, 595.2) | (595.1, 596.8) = 0.01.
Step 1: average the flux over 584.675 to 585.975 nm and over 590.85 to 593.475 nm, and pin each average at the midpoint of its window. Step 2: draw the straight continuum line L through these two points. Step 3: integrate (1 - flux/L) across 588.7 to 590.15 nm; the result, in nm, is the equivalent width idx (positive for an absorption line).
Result 0.37 nm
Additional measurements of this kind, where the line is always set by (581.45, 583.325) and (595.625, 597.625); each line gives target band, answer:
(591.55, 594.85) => 0.174 nm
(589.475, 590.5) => 0.222 nm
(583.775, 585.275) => 0.009 nm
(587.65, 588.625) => 0.096 nm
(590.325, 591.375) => 0.077 nm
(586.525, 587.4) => -0.031 nm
